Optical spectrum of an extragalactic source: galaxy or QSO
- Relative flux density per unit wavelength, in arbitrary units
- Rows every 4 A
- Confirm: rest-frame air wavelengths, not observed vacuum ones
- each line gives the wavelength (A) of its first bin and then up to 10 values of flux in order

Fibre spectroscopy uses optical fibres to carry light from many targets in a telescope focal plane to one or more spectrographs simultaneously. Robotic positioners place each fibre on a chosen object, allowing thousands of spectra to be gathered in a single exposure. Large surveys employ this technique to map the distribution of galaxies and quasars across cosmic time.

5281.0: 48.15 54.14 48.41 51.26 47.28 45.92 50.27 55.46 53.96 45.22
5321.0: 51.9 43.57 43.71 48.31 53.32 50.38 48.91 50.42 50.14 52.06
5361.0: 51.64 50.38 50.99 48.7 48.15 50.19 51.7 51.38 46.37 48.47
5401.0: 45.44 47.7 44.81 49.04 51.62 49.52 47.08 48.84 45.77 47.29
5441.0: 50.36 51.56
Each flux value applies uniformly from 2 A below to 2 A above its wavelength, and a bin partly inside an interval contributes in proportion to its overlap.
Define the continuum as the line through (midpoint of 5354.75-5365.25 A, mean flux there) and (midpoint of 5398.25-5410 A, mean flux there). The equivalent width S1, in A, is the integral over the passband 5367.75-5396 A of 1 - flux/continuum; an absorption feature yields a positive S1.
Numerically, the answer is -0.40 A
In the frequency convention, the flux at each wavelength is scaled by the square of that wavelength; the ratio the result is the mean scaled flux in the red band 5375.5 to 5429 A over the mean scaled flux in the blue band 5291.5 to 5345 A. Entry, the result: 1.0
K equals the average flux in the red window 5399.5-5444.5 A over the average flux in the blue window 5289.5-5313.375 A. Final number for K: 0.96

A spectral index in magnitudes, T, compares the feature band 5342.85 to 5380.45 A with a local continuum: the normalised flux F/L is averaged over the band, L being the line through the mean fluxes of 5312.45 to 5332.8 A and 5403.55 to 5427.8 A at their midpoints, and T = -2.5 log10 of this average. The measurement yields -0.054 mag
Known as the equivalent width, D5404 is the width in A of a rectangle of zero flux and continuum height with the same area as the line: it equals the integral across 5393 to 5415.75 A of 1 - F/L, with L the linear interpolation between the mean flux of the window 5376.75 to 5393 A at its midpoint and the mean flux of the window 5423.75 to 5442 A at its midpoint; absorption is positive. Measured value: 0.9 A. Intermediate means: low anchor 50.1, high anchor 47.8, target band 47.2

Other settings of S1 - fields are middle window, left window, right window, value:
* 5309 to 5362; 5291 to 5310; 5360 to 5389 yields 0.3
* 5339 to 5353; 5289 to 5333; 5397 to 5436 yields -0.4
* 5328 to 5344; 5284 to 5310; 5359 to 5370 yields 0.4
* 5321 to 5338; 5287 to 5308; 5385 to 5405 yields 0.5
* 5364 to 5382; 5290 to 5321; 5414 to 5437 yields -0.2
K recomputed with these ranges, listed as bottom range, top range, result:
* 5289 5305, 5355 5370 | 1.06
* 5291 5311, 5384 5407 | 0.97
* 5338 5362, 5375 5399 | 0.97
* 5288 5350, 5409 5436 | 0.98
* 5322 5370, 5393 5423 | 0.97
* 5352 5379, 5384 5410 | 0.95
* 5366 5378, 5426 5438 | 0.96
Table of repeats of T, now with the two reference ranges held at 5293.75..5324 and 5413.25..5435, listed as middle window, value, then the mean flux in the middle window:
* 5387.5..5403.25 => 0.025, 47.8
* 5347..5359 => -0.033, 50.9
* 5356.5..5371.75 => -0.039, 51.1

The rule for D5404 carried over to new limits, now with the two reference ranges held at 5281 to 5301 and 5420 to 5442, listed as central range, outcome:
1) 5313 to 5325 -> 0.2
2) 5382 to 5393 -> -0.5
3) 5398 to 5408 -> 0.4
